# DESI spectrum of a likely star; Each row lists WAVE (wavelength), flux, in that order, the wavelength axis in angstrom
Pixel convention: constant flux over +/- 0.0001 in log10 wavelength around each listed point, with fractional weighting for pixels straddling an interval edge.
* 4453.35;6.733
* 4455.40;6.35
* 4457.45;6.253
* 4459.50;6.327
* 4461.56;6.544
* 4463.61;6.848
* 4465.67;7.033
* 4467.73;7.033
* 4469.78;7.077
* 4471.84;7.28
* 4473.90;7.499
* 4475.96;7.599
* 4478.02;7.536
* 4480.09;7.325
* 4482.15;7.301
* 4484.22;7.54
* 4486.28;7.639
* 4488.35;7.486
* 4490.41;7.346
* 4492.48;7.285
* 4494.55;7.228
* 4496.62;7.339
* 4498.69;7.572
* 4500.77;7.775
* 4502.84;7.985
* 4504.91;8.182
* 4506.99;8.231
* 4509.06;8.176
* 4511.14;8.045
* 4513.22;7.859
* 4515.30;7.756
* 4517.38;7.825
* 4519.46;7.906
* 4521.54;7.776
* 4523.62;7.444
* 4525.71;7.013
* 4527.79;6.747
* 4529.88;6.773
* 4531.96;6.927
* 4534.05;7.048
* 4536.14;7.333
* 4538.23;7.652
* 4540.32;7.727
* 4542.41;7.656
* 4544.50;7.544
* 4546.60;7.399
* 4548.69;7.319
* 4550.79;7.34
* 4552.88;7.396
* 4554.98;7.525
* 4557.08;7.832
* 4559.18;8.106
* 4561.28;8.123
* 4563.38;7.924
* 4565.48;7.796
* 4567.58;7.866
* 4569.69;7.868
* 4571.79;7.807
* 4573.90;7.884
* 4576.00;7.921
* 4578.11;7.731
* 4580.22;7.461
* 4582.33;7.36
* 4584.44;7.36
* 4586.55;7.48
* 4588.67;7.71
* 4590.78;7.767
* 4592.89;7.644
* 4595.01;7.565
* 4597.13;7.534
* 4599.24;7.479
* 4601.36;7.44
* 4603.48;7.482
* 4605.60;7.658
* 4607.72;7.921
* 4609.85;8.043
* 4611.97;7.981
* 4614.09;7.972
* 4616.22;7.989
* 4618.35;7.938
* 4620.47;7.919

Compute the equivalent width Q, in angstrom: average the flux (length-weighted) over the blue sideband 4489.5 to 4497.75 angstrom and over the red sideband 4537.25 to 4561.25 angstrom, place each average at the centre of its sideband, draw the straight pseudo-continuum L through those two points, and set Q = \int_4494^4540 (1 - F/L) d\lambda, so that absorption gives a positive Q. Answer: -0.9 angstrom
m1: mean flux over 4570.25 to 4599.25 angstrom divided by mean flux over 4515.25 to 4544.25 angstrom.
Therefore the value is 1.03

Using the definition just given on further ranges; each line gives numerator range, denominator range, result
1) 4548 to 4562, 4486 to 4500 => 1.03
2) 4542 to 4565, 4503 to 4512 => 0.94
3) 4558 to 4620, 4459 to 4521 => 1.03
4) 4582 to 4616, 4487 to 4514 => 0.99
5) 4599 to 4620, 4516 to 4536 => 1.07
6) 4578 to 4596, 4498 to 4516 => 0.95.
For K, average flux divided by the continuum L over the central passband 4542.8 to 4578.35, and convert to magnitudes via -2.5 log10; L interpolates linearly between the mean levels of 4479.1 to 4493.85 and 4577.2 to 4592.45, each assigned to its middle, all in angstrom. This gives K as -0.03 mag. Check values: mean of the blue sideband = 7.42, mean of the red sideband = 7.56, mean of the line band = 7.73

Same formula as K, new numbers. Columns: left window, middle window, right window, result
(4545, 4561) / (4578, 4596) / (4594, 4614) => 0.01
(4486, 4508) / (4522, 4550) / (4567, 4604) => 0.05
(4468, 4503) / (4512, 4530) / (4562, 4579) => 0.02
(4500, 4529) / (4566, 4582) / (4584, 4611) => -0.01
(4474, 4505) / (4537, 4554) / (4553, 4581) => 0.03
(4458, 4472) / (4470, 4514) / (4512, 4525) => -0.05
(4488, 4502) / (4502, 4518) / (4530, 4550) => -0.08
